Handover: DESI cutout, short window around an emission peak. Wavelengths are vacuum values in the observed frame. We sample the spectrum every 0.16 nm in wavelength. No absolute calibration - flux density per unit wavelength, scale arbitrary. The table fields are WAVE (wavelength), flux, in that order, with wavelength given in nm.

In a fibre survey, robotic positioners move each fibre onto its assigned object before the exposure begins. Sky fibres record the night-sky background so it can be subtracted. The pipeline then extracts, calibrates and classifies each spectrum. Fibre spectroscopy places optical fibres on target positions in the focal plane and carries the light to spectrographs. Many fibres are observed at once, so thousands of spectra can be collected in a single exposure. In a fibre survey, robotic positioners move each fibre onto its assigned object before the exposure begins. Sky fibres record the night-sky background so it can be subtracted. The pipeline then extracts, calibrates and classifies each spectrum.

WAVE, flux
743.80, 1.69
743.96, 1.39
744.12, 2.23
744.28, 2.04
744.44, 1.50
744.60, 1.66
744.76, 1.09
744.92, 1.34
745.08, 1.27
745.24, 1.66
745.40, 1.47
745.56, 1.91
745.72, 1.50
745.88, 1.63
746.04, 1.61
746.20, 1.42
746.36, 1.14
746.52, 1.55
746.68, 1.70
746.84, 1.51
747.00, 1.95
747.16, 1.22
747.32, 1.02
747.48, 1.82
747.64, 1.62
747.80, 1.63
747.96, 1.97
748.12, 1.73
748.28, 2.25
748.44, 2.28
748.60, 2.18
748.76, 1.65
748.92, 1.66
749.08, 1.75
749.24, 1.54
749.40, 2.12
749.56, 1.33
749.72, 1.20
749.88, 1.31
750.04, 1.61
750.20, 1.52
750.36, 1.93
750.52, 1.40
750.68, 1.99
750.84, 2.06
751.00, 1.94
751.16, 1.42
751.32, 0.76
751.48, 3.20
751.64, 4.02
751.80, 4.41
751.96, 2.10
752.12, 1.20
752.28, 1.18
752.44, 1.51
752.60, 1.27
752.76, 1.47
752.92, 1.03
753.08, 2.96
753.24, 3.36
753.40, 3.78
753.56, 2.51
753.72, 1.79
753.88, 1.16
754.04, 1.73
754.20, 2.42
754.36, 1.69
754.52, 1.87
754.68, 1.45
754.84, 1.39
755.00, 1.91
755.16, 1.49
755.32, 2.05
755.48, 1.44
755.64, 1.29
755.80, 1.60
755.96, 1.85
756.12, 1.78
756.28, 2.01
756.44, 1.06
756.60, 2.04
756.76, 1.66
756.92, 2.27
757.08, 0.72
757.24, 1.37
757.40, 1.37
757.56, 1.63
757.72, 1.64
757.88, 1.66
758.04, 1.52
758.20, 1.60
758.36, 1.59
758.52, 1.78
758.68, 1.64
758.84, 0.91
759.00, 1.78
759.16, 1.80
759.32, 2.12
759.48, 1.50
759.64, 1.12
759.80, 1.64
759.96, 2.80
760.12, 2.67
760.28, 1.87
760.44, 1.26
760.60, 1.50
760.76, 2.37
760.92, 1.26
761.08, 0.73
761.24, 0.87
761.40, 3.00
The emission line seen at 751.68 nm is [S II] 6716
